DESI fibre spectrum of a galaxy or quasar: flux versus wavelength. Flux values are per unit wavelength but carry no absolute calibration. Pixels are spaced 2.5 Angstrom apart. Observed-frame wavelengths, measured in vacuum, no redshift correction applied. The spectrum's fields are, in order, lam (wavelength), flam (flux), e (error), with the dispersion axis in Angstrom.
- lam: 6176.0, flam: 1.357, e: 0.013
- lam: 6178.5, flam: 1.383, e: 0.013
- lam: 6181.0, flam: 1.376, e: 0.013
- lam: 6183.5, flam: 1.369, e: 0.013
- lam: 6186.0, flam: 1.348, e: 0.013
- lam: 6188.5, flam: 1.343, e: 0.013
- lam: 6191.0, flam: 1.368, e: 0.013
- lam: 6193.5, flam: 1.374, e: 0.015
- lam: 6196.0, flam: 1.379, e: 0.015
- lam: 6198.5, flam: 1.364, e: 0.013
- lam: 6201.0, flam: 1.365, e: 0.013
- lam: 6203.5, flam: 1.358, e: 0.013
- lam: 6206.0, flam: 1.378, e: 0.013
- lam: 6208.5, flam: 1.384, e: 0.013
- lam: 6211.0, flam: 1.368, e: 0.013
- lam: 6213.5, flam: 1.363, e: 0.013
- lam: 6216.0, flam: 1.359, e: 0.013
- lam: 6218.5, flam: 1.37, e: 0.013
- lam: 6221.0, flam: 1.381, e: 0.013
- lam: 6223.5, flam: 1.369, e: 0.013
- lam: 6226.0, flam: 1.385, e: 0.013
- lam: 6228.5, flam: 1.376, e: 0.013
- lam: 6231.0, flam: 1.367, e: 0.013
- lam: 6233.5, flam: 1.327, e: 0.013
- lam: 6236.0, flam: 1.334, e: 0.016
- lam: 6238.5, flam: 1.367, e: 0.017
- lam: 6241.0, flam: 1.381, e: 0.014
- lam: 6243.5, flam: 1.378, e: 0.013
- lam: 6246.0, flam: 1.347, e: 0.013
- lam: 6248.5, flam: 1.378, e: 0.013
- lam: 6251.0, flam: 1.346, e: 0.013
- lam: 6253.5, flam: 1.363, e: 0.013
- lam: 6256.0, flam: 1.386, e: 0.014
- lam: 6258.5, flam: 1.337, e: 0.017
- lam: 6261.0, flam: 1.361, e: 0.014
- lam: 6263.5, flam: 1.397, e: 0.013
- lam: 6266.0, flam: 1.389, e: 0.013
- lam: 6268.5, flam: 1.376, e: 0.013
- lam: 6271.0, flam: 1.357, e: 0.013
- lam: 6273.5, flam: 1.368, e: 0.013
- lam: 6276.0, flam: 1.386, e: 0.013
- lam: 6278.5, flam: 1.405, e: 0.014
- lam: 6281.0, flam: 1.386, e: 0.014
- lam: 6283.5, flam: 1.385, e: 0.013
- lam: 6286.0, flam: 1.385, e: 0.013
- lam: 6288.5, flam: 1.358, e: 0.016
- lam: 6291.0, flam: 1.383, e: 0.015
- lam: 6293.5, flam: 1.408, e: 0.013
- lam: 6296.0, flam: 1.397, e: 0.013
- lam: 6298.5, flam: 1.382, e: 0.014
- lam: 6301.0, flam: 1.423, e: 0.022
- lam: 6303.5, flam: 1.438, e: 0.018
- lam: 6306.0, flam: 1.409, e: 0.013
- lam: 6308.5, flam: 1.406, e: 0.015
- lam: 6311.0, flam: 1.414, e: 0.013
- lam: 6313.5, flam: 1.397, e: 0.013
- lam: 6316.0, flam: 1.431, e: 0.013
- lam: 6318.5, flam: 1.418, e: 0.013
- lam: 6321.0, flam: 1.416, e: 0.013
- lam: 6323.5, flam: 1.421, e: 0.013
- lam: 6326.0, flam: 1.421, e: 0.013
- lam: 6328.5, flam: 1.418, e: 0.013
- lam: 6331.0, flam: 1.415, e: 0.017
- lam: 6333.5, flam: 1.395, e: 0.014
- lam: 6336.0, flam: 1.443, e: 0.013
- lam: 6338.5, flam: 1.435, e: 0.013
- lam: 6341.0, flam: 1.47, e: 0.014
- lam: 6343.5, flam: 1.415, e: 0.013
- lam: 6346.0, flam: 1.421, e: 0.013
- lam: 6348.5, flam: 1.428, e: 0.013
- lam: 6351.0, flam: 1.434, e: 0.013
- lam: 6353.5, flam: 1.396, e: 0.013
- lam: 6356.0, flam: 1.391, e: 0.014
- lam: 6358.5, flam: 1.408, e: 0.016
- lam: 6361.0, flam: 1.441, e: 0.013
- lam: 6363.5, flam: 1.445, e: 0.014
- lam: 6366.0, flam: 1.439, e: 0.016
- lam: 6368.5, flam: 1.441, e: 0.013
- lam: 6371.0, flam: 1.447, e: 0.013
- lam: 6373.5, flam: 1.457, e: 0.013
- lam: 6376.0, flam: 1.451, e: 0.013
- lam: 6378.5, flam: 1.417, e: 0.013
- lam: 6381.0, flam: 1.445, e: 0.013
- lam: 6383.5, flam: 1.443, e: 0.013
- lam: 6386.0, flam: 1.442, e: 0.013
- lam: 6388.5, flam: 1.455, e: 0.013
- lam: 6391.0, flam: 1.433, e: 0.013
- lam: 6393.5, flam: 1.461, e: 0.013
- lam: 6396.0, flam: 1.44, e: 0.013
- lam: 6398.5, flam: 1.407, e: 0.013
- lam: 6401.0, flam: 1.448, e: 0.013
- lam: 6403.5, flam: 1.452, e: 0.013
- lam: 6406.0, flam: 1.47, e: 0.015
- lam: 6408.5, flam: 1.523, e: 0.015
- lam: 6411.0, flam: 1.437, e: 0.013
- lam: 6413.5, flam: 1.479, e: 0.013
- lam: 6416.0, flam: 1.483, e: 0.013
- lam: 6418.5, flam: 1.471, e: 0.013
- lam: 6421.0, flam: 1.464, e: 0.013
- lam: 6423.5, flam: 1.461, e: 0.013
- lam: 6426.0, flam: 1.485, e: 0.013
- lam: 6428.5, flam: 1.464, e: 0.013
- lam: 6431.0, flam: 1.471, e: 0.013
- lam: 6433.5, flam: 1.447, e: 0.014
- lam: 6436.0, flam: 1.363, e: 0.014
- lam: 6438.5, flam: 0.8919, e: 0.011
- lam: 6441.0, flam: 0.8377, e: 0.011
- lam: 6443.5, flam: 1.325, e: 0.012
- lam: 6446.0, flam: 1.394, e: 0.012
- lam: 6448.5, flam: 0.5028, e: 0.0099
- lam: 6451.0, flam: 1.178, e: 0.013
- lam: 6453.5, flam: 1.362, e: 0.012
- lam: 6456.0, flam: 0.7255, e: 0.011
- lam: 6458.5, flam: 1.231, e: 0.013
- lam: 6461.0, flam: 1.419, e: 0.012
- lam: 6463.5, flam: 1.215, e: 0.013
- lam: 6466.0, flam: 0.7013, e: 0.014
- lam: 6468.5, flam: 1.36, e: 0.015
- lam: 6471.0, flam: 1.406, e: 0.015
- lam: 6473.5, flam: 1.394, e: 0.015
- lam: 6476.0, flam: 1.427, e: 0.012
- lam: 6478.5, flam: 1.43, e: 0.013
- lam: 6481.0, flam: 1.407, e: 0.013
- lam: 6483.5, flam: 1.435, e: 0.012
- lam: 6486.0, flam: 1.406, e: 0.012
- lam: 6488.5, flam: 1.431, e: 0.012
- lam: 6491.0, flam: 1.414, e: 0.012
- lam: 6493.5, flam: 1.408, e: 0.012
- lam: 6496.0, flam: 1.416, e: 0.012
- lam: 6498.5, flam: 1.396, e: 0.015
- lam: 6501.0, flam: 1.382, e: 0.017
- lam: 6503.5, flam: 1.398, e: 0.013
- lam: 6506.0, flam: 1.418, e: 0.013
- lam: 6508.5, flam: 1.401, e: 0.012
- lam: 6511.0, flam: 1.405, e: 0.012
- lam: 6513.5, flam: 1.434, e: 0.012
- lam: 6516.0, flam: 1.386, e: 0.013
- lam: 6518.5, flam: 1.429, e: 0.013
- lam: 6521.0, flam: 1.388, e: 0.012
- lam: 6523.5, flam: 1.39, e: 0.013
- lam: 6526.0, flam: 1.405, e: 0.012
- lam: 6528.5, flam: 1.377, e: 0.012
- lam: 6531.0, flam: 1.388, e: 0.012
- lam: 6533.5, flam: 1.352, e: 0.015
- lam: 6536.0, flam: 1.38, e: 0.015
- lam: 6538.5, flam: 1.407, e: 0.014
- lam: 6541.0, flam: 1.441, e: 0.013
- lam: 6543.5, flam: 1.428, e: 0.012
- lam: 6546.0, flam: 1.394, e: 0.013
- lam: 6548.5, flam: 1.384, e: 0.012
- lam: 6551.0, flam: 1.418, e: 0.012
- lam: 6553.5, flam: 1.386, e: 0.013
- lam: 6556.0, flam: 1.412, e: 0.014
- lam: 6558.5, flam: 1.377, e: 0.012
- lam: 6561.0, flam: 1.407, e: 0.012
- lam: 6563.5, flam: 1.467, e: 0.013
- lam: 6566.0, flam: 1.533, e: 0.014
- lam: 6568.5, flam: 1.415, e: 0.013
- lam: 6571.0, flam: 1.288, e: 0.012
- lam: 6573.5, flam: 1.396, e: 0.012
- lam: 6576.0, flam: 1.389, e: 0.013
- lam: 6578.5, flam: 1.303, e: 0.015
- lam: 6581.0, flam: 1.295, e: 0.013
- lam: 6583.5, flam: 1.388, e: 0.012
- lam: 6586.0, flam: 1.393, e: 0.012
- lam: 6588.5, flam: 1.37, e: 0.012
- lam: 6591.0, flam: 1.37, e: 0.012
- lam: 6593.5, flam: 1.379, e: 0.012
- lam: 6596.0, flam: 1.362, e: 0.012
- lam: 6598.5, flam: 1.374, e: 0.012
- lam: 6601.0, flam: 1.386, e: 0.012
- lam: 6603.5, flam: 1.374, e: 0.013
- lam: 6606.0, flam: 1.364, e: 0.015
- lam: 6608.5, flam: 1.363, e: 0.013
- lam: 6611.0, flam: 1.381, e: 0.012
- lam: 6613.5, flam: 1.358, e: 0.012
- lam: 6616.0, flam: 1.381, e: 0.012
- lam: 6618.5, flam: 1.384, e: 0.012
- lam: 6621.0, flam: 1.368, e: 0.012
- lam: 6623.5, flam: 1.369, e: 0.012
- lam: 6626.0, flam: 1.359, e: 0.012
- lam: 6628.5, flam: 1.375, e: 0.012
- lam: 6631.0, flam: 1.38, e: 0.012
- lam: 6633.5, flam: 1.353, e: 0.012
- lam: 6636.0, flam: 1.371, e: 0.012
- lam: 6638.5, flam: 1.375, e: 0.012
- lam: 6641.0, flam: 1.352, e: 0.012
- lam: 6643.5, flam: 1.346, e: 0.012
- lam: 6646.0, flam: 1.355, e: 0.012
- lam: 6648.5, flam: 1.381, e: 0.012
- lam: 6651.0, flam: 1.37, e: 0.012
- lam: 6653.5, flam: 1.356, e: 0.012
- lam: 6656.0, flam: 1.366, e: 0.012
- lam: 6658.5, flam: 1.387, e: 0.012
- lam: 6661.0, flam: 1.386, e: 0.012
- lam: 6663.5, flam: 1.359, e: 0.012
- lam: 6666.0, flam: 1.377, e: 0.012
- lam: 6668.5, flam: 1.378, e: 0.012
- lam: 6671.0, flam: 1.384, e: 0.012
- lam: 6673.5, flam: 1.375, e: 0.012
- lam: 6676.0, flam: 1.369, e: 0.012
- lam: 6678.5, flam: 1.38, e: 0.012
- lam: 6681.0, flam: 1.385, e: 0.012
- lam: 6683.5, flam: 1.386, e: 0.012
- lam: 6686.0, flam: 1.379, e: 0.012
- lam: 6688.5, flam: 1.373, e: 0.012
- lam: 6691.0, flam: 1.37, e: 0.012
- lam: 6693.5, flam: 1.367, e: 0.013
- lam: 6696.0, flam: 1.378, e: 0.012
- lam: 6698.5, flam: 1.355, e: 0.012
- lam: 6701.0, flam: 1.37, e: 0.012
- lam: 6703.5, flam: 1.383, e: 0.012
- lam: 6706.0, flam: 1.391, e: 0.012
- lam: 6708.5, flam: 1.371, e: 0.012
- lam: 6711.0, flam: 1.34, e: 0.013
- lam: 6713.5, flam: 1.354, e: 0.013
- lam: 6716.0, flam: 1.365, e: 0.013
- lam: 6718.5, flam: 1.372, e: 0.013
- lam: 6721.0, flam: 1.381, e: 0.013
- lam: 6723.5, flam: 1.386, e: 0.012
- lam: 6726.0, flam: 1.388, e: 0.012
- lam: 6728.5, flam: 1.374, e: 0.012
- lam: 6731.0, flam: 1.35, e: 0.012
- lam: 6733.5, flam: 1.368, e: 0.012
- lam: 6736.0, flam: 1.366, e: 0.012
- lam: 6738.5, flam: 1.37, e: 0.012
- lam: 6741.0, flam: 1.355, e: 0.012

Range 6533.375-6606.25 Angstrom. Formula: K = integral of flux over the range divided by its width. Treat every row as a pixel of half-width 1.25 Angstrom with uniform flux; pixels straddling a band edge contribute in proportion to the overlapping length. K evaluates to 1.39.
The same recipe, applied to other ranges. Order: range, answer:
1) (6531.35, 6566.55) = 1.41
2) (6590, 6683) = 1.37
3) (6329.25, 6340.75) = 1.43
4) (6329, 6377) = 1.43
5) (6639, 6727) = 1.37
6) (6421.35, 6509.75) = 1.3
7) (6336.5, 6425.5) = 1.44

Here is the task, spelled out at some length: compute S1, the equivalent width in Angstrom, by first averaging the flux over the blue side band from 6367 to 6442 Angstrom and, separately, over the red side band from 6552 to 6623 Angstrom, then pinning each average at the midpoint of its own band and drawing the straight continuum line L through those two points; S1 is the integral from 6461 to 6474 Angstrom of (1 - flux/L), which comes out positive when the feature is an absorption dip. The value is 1.7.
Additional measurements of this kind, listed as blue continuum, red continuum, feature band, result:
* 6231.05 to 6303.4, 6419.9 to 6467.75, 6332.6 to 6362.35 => -2.8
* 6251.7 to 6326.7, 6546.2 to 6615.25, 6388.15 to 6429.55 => -2.2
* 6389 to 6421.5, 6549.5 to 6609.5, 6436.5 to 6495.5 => 8.1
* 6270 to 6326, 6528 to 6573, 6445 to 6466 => 4.5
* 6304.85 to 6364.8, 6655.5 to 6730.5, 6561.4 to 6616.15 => 0.3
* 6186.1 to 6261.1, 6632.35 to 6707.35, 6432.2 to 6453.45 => 3.7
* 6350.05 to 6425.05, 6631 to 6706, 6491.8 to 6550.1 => 0.4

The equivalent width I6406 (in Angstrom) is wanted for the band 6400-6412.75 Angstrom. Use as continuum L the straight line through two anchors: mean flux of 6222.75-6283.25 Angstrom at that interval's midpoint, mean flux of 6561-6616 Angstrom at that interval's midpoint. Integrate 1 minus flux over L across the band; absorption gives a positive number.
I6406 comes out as -0.9 Angstrom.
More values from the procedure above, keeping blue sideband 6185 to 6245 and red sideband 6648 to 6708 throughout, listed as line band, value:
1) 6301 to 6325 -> -0.9 Angstrom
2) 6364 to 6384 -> -1.1 Angstrom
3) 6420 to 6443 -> 0.9 Angstrom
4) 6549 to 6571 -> -0.7 Angstrom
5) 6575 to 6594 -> 0.2 Angstrom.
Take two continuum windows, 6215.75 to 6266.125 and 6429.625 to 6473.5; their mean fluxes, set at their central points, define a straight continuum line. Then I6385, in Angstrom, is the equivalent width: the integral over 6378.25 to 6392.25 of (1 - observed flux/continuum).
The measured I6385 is -2.3 Angstrom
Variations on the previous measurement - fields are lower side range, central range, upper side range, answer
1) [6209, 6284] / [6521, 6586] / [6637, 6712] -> -1.0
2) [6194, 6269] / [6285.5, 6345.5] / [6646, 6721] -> -1.9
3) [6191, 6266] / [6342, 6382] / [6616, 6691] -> -1.8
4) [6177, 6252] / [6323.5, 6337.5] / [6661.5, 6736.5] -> -0.5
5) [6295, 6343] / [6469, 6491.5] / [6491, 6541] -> -0.2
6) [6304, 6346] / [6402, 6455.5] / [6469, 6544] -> 3.4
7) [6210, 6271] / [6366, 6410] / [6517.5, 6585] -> -2.2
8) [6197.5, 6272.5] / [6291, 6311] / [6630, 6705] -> -0.6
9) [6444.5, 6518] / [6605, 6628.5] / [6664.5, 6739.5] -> -0.4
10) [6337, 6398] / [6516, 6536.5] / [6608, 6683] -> 0.1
